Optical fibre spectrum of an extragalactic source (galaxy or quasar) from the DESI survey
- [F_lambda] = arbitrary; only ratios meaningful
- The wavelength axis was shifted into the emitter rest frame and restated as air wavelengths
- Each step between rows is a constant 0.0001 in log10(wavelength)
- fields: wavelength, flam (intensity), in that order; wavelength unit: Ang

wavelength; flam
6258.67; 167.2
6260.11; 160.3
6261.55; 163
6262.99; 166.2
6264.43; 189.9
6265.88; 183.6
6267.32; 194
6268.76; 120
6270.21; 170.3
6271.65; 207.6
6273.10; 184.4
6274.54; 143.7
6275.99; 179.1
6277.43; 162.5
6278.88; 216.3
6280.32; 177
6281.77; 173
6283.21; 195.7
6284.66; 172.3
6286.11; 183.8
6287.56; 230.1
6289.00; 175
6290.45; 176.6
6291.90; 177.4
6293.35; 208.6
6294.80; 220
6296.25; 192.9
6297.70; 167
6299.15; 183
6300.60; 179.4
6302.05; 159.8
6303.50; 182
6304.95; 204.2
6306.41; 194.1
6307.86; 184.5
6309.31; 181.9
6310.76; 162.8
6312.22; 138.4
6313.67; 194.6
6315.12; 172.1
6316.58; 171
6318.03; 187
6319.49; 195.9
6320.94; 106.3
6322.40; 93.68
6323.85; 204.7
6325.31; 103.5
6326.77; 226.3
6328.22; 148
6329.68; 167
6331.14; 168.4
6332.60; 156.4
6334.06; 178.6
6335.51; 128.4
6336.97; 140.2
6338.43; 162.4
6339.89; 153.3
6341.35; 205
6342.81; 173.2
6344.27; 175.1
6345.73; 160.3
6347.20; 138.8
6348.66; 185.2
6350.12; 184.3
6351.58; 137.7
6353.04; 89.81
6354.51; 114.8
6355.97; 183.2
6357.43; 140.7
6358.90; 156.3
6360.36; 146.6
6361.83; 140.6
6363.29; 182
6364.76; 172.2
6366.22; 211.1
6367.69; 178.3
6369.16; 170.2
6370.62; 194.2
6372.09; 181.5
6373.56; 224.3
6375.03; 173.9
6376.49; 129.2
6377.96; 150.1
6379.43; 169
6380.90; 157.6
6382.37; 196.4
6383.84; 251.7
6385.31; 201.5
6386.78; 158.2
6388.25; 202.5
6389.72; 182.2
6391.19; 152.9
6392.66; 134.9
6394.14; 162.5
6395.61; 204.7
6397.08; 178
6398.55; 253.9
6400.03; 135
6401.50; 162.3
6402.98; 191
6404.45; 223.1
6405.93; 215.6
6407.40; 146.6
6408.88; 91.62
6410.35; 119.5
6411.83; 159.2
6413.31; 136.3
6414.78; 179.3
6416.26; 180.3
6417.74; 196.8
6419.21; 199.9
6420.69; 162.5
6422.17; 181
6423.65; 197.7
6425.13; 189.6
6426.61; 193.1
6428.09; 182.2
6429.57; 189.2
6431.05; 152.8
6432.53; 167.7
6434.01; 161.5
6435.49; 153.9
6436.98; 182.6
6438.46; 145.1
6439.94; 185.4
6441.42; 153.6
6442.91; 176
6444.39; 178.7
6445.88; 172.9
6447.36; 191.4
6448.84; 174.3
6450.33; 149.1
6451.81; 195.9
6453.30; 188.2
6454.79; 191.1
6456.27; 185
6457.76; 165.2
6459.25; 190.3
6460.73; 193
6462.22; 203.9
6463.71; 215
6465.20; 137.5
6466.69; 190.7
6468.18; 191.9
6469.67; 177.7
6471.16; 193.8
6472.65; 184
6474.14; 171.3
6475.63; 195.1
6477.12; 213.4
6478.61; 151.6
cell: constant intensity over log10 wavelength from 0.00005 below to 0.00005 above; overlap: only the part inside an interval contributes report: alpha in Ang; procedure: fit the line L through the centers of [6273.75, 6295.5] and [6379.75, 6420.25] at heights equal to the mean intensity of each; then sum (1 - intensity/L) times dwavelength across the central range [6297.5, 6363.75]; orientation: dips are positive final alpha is 7.0 Ang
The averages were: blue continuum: 186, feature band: 163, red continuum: 177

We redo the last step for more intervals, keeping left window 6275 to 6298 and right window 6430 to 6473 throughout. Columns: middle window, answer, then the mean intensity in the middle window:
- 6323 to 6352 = 3.1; 165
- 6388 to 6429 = 1.1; 175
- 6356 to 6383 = 1.7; 171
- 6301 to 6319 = 0.8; 178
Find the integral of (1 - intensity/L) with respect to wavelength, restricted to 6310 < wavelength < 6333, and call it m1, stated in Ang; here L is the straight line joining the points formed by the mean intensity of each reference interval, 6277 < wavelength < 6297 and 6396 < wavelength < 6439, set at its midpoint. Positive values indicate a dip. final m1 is 2.9 Ang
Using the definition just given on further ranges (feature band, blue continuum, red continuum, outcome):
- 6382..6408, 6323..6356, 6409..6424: -3.3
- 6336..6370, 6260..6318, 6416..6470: 3.6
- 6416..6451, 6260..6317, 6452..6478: 2.0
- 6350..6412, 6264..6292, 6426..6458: 2.3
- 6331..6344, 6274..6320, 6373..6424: 1.2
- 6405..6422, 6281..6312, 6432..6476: 1.6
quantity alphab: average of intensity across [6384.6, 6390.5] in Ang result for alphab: 186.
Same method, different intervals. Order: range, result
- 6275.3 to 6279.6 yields 186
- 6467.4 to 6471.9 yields 188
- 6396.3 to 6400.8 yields 189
